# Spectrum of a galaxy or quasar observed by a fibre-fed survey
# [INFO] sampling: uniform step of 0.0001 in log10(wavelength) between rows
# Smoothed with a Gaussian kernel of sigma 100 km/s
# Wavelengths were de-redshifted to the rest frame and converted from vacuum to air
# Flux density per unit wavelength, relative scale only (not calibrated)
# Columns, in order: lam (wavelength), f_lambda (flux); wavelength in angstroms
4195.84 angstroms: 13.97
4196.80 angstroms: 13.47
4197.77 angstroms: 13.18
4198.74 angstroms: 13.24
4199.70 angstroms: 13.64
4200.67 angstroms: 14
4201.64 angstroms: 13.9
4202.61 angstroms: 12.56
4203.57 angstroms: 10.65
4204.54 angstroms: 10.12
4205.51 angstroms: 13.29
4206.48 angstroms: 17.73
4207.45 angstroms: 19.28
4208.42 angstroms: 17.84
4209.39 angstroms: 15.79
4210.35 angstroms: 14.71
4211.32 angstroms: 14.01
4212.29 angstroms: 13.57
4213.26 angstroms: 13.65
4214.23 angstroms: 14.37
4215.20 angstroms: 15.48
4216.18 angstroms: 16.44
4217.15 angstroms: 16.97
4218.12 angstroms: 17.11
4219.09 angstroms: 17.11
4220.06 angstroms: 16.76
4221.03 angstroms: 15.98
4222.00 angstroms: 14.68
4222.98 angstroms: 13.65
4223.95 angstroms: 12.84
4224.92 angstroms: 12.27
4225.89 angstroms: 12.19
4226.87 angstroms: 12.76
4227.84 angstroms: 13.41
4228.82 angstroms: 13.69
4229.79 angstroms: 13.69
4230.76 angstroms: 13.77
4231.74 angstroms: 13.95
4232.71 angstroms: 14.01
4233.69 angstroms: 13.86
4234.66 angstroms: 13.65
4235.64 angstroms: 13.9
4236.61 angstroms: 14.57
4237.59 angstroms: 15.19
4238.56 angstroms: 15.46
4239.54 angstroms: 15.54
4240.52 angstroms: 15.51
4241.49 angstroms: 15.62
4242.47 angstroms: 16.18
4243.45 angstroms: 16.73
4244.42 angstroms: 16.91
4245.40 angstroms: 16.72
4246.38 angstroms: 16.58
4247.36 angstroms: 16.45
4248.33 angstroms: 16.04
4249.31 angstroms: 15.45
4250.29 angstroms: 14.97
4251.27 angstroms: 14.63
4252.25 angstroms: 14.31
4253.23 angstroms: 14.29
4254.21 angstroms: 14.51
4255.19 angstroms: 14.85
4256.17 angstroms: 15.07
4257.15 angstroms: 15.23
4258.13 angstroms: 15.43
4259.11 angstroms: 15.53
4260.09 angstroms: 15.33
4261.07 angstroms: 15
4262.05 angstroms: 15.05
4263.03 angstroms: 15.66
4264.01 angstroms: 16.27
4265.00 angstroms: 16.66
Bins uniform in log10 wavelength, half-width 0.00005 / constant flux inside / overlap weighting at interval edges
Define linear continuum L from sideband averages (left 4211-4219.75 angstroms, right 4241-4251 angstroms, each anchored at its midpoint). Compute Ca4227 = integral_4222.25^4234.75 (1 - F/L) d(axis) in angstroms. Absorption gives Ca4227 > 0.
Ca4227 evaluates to 1.9 angstroms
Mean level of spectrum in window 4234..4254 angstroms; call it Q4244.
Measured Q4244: 15.4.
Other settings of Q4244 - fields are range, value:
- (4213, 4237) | 14.4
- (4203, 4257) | 14.9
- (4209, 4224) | 15.3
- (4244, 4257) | 15.4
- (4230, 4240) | 14.4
